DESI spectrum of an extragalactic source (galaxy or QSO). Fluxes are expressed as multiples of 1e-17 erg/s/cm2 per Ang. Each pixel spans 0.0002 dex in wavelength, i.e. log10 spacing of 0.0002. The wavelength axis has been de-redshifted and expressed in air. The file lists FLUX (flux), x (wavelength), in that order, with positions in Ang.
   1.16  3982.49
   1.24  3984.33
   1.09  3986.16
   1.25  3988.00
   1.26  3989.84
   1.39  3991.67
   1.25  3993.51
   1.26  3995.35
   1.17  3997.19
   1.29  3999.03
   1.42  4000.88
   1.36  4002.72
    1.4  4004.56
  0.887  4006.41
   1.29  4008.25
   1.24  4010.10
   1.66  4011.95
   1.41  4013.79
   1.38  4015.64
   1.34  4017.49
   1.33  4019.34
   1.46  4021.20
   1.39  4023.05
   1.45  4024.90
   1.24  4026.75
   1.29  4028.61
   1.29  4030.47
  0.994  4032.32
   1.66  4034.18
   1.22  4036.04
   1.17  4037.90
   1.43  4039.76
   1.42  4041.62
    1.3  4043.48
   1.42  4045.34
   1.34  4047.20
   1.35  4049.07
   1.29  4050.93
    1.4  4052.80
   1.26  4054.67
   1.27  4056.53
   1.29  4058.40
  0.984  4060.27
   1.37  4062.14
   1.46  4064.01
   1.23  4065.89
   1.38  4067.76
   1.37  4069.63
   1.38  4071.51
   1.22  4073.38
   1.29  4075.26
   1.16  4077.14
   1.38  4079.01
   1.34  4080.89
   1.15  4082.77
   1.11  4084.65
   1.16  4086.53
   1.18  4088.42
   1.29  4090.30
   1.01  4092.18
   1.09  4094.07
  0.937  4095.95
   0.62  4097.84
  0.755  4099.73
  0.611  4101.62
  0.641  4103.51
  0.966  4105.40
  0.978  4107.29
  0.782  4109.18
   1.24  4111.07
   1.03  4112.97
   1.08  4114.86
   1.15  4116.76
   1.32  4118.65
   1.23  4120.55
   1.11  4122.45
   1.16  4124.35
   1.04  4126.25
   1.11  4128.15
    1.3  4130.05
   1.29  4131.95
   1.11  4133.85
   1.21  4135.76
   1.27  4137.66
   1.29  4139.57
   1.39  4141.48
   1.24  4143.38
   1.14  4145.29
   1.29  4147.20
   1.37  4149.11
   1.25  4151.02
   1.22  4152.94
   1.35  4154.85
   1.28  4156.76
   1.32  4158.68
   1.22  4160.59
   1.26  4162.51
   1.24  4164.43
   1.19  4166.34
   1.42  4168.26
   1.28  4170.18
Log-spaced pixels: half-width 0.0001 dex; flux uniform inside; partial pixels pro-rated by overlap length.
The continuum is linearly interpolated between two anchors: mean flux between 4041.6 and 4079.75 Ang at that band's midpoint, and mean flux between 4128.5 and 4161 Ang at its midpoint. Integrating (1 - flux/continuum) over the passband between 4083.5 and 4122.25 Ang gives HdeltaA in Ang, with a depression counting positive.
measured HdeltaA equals 8.29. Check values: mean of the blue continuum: 1.31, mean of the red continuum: 1.27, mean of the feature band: 1.01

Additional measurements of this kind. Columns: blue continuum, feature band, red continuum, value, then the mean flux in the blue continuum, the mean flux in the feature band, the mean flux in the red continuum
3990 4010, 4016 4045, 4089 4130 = -3.3 Ang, 1.27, 1.33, 1.02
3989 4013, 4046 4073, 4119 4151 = -1.0 Ang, 1.3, 1.31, 1.22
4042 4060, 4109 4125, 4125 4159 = 1.6 Ang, 1.32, 1.14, 1.25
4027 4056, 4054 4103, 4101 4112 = -3.9 Ang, 1.32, 1.16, 0.877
